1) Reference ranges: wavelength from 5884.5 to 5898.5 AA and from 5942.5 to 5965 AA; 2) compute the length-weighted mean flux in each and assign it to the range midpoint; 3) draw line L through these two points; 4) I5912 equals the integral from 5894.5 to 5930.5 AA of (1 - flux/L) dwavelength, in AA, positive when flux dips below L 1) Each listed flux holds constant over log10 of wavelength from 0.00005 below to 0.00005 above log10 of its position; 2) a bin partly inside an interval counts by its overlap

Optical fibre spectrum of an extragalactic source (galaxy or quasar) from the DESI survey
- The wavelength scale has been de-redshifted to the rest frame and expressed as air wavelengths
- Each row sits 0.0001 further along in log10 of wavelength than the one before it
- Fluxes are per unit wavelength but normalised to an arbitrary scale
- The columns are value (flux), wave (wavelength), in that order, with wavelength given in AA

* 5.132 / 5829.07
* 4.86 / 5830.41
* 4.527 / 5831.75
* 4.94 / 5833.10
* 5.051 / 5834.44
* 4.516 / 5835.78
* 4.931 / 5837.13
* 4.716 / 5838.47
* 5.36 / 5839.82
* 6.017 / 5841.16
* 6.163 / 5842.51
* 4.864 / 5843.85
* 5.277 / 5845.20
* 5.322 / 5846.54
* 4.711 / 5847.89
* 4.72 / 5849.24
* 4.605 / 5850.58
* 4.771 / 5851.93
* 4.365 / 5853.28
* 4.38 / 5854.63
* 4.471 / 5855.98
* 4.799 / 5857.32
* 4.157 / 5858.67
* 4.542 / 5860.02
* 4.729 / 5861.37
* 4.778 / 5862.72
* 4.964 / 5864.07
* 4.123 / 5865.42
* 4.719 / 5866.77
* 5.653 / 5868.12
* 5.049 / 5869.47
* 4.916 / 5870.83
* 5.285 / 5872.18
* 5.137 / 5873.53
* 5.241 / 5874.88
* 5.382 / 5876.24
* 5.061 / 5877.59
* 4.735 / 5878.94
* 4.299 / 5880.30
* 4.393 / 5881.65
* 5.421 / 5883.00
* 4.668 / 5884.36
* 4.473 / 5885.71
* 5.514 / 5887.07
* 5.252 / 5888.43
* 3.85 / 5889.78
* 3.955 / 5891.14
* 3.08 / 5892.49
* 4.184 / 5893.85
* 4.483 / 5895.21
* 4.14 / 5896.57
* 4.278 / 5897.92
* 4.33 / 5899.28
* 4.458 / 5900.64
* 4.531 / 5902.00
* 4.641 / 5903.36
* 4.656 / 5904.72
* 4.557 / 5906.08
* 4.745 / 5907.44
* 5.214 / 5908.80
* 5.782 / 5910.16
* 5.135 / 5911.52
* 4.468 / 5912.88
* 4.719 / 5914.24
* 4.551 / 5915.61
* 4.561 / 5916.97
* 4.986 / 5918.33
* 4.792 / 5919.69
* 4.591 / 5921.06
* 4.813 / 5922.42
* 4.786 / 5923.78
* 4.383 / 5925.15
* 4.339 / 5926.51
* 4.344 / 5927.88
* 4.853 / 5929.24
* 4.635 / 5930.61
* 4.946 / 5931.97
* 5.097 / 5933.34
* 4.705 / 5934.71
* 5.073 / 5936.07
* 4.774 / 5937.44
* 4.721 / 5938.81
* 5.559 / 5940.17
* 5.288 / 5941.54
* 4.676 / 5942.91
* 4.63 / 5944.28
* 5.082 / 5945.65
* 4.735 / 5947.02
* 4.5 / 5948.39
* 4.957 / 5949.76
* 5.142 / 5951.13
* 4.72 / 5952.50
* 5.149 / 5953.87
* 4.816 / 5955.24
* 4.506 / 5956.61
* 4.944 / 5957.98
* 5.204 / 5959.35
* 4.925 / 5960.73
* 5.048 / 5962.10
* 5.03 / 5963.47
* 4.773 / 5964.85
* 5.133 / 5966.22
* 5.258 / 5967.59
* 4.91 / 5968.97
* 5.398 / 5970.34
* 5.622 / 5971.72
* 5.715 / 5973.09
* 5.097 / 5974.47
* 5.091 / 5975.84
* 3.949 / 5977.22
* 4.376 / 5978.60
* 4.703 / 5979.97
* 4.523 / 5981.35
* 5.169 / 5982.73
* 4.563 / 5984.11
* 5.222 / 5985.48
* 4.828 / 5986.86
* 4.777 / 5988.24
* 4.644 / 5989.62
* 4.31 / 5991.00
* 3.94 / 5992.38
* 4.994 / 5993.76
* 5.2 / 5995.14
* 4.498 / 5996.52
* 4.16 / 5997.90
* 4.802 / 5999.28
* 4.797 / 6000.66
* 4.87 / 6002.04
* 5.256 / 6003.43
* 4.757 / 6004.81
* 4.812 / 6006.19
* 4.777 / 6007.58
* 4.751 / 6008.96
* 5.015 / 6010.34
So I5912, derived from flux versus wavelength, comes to -1.1 AA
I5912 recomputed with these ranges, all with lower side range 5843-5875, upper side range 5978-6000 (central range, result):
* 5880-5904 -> 1.7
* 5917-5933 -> 0.2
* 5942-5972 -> -1.6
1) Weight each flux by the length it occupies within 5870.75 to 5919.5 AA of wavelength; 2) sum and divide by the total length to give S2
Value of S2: 4.7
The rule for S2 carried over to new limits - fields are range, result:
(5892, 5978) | 4.8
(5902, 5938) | 4.77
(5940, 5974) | 5.02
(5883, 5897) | 4.41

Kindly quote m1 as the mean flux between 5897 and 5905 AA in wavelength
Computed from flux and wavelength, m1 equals 4.46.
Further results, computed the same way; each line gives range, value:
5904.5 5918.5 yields 4.85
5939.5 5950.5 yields 4.93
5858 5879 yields 4.91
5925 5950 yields 4.81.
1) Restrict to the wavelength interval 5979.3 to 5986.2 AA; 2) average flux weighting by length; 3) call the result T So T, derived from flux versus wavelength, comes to 4.84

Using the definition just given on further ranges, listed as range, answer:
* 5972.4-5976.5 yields 5.31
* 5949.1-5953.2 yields 4.94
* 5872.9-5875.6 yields 5.18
